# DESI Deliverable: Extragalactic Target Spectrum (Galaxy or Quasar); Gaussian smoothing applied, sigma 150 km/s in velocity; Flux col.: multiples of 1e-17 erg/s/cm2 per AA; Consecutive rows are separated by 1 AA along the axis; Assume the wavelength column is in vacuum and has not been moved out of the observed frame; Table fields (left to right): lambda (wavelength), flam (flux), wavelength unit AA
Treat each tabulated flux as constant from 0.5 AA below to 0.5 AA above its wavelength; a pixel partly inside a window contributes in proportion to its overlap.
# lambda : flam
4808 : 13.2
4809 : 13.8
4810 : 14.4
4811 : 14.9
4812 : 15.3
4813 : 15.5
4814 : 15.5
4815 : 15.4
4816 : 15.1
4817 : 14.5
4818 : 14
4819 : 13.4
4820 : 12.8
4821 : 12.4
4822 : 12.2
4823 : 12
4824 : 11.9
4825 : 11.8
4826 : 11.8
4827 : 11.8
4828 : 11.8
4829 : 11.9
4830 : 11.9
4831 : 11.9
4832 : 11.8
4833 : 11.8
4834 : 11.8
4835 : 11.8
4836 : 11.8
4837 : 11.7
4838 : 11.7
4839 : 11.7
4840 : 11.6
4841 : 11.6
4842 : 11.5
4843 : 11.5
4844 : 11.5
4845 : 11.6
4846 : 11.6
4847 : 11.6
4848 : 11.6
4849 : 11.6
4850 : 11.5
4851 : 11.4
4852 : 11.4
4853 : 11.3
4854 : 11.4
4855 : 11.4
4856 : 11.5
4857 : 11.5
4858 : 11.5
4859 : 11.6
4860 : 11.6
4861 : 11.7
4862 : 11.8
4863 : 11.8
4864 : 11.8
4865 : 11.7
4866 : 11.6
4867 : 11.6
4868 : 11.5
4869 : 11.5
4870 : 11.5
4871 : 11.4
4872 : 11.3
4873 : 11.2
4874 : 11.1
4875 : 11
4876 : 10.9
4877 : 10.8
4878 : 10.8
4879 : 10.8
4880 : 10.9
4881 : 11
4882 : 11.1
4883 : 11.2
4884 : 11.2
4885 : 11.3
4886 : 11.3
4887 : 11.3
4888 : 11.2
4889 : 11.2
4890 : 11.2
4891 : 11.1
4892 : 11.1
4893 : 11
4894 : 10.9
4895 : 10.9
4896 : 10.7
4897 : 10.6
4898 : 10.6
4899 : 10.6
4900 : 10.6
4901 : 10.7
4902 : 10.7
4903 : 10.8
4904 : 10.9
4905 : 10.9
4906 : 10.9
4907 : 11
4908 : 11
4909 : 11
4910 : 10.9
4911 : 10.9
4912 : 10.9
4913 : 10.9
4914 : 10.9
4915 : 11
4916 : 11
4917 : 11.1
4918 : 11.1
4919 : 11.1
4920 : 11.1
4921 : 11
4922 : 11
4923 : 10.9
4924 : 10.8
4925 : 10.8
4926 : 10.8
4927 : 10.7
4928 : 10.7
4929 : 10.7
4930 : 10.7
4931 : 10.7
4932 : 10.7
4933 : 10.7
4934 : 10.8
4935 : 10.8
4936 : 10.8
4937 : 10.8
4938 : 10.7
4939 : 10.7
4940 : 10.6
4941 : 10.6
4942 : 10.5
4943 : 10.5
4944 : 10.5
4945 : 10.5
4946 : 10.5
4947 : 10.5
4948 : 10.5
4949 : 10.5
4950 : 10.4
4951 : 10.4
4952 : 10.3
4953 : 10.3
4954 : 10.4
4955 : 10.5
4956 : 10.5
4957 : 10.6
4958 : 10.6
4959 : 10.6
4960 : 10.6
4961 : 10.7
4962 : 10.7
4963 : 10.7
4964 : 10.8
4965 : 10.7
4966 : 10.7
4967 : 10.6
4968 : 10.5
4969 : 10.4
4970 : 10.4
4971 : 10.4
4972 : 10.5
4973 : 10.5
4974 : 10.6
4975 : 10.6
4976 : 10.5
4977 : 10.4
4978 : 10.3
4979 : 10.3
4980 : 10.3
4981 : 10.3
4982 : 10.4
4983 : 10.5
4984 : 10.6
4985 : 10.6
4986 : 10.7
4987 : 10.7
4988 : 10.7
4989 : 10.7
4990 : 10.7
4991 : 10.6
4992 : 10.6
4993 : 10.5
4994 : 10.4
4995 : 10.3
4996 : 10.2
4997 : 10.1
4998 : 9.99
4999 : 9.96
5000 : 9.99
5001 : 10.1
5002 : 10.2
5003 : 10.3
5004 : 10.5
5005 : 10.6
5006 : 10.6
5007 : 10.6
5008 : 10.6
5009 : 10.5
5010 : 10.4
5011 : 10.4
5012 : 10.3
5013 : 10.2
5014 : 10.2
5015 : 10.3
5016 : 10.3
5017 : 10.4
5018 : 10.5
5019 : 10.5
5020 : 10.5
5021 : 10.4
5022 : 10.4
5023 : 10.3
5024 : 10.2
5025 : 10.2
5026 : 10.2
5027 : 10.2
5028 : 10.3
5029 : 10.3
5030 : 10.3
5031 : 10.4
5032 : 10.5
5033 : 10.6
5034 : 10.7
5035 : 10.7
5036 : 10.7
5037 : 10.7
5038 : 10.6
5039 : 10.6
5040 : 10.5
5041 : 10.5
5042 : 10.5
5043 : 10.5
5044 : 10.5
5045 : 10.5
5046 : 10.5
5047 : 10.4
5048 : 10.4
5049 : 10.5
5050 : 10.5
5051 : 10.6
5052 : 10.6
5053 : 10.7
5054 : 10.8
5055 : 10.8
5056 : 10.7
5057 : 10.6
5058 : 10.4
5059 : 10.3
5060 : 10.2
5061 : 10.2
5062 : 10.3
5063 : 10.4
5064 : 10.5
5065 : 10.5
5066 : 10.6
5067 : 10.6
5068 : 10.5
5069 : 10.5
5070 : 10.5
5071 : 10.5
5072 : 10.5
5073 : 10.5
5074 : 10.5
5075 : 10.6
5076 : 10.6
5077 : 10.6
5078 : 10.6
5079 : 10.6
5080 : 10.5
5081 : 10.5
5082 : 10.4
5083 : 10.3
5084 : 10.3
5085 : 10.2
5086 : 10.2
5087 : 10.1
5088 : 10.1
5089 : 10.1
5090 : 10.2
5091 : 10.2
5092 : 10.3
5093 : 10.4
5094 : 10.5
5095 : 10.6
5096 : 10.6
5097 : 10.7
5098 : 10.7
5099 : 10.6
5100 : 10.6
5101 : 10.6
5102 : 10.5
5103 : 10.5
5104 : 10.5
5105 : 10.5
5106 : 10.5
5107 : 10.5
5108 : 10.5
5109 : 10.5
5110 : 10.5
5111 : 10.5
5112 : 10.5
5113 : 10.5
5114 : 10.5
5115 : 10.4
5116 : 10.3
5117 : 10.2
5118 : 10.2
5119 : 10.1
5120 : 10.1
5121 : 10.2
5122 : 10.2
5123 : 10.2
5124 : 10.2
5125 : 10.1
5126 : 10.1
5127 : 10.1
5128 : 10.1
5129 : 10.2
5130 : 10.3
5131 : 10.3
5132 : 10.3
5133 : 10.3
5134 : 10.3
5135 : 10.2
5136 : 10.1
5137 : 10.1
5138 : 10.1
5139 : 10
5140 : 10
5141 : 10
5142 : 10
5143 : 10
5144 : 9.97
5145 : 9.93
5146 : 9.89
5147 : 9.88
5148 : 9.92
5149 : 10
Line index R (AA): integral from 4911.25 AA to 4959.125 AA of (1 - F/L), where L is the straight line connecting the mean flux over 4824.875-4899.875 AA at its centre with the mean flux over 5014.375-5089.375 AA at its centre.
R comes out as 1.4 AA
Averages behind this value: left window 11.4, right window 10.5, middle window 10.7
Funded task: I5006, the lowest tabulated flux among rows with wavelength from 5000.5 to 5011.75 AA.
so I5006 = 10.1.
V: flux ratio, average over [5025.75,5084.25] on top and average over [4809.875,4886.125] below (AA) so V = 0.88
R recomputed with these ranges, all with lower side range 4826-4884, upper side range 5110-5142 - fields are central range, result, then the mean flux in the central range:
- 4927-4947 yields 0.8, 10.7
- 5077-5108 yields -0.2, 10.4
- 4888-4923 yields 1.0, 10.9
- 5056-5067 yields 0.1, 10.4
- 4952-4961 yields 0.4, 10.5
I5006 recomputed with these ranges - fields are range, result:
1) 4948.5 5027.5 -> 9.96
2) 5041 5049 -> 10.4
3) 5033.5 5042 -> 10.5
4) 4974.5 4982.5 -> 10.3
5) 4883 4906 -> 10.6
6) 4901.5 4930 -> 10.7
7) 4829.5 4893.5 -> 10.8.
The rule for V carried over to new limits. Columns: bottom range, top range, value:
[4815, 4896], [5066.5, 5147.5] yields 0.89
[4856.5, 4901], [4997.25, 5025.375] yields 0.92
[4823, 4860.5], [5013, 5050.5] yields 0.90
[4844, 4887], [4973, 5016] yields 0.92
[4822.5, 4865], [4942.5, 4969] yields 0.90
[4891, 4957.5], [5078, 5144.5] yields 0.96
